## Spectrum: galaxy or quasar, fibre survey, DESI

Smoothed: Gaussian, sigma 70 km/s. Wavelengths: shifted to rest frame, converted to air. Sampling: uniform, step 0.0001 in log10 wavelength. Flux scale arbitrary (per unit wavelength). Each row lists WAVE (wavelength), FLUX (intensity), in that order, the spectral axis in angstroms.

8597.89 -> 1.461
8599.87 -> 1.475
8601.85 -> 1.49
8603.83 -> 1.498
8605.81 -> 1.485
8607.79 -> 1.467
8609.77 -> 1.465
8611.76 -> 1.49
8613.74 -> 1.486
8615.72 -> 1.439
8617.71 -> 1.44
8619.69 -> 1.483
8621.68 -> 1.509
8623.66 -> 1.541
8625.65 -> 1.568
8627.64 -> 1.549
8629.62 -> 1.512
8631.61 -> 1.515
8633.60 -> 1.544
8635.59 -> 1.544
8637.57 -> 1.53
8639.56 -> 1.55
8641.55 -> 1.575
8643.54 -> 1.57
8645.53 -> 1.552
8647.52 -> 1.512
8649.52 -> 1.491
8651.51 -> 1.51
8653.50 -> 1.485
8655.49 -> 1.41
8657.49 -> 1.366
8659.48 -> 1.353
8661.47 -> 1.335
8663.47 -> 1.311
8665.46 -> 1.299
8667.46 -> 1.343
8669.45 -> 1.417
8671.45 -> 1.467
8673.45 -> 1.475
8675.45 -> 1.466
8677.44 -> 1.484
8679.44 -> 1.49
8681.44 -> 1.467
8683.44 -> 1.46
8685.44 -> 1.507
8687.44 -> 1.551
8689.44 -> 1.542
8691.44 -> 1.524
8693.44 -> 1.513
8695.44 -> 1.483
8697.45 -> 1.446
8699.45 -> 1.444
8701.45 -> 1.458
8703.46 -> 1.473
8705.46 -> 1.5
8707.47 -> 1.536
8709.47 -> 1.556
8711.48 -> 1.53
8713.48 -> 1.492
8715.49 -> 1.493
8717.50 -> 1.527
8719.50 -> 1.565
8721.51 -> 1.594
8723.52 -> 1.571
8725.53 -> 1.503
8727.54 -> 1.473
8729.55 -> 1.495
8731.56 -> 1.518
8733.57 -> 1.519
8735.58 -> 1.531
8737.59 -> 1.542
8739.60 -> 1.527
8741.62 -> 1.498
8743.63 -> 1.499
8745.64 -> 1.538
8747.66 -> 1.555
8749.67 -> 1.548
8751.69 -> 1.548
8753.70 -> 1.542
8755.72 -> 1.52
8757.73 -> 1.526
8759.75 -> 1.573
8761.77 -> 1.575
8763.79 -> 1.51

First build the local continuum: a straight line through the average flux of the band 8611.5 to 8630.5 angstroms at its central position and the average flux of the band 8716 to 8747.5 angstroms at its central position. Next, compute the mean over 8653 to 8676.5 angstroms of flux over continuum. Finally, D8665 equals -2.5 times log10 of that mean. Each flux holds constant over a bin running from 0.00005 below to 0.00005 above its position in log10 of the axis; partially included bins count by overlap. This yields 0.090 mag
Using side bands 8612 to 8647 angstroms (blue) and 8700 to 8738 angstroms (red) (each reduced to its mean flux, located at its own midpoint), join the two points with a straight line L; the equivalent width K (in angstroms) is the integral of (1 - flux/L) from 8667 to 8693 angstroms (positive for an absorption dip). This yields 0.7 angstroms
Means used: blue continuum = 1.52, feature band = 1.48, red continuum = 1.52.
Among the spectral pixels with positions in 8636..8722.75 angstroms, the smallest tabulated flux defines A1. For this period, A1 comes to 1.299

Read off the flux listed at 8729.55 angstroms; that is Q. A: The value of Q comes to 1.495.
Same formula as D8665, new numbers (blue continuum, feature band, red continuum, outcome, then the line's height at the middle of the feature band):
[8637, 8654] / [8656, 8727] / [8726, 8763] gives 0.042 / 1.53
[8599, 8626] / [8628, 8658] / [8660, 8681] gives -0.050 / 1.45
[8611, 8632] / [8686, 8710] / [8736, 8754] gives 0.014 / 1.52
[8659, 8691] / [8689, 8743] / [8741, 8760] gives -0.016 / 1.49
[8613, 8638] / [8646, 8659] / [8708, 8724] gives 0.043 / 1.52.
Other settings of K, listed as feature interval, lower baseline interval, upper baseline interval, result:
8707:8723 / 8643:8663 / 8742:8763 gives -0.3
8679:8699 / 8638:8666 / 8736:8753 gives -0.1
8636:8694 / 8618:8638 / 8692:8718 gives 1.7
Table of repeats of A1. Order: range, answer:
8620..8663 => 1.335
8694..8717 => 1.444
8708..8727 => 1.492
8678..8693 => 1.46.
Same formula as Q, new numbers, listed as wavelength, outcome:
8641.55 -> 1.575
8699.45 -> 1.444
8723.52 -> 1.571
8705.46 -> 1.5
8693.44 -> 1.513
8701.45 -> 1.458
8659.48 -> 1.353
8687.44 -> 1.551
